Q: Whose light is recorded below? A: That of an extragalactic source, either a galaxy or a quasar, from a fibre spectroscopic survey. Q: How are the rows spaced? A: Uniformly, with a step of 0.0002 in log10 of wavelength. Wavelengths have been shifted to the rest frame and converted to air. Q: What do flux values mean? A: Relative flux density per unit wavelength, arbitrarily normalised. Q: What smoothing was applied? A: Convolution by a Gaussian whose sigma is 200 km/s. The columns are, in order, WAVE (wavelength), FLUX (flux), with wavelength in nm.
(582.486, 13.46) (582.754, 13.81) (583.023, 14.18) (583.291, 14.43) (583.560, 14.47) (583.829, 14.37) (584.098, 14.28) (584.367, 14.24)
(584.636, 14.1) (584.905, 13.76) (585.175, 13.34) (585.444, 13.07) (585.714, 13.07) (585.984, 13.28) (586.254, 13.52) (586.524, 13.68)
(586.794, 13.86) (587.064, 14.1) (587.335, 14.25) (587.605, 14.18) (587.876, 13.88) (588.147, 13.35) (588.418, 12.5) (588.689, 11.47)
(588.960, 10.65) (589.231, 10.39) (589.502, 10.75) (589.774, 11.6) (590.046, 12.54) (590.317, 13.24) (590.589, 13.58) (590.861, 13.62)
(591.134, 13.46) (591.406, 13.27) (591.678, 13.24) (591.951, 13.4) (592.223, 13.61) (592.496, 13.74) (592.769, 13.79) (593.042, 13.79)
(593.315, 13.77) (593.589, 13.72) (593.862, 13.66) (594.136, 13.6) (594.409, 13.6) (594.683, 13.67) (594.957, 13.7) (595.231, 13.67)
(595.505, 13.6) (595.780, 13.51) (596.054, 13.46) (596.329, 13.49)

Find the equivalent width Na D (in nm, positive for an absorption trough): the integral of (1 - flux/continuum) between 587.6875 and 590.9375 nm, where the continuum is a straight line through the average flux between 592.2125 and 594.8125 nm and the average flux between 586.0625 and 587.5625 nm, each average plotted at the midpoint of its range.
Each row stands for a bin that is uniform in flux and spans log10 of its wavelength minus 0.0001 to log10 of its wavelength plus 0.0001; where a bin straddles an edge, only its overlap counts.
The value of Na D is 0.35 nm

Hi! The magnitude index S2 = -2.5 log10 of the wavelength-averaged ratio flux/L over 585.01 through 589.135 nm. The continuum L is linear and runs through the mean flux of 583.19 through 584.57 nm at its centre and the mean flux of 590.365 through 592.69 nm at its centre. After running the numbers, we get 0.06 mag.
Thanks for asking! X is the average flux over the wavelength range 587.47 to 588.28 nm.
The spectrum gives 13.8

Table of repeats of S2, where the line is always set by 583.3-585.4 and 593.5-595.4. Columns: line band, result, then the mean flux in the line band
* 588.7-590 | 0.25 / 11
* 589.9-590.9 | 0.05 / 13.2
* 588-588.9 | 0.13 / 12.3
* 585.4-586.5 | 0.06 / 13.3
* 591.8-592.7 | 0.01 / 13.6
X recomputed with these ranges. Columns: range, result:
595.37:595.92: 13.5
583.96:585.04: 14.1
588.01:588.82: 12.4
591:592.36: 13.4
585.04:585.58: 13.2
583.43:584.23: 14.4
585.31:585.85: 13.1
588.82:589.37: 10.5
